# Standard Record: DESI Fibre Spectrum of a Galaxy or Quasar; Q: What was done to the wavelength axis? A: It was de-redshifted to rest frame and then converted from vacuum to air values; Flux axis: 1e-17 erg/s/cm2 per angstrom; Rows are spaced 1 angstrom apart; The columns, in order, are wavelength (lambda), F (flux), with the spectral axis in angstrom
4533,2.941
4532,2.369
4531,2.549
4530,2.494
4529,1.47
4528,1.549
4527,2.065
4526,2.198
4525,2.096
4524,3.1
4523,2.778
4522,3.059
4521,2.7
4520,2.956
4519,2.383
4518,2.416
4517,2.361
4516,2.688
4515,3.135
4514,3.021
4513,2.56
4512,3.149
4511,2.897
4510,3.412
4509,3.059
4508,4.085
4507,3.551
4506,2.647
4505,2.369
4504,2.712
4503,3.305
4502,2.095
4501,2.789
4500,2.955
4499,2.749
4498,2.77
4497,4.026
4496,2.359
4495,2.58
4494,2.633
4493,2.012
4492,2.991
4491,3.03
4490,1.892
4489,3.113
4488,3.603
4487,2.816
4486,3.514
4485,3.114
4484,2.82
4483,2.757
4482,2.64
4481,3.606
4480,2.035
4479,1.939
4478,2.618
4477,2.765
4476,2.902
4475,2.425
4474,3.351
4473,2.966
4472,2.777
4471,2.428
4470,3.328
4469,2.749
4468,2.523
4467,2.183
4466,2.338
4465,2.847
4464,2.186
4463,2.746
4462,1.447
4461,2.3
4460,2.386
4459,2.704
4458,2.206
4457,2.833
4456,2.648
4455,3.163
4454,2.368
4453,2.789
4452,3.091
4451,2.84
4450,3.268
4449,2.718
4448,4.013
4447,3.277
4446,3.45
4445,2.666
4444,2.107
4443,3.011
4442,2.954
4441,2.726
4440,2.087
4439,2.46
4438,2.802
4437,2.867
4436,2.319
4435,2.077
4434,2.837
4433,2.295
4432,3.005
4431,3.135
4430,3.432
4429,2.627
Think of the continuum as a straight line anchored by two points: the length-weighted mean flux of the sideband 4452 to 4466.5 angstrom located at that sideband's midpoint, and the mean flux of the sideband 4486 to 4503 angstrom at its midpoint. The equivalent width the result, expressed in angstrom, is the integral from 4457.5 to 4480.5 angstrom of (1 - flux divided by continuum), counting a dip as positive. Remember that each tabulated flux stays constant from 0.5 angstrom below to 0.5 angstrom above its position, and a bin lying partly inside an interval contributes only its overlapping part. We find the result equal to 0.6 angstrom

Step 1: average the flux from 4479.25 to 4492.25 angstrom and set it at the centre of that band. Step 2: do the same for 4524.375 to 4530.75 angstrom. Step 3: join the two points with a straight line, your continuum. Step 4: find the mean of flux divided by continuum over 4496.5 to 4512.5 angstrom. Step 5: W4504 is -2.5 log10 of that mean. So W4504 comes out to -0.21 mag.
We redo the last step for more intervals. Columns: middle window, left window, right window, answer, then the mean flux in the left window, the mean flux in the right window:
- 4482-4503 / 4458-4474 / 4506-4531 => -0.084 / 2.54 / 2.71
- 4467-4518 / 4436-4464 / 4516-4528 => -0.096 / 2.72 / 2.52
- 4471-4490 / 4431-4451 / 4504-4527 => -0.010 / 2.8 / 2.83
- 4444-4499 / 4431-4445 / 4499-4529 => -0.040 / 2.6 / 2.74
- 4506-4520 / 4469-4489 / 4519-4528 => -0.132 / 2.87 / 2.55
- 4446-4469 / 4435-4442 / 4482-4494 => -0.016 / 2.54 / 2.86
